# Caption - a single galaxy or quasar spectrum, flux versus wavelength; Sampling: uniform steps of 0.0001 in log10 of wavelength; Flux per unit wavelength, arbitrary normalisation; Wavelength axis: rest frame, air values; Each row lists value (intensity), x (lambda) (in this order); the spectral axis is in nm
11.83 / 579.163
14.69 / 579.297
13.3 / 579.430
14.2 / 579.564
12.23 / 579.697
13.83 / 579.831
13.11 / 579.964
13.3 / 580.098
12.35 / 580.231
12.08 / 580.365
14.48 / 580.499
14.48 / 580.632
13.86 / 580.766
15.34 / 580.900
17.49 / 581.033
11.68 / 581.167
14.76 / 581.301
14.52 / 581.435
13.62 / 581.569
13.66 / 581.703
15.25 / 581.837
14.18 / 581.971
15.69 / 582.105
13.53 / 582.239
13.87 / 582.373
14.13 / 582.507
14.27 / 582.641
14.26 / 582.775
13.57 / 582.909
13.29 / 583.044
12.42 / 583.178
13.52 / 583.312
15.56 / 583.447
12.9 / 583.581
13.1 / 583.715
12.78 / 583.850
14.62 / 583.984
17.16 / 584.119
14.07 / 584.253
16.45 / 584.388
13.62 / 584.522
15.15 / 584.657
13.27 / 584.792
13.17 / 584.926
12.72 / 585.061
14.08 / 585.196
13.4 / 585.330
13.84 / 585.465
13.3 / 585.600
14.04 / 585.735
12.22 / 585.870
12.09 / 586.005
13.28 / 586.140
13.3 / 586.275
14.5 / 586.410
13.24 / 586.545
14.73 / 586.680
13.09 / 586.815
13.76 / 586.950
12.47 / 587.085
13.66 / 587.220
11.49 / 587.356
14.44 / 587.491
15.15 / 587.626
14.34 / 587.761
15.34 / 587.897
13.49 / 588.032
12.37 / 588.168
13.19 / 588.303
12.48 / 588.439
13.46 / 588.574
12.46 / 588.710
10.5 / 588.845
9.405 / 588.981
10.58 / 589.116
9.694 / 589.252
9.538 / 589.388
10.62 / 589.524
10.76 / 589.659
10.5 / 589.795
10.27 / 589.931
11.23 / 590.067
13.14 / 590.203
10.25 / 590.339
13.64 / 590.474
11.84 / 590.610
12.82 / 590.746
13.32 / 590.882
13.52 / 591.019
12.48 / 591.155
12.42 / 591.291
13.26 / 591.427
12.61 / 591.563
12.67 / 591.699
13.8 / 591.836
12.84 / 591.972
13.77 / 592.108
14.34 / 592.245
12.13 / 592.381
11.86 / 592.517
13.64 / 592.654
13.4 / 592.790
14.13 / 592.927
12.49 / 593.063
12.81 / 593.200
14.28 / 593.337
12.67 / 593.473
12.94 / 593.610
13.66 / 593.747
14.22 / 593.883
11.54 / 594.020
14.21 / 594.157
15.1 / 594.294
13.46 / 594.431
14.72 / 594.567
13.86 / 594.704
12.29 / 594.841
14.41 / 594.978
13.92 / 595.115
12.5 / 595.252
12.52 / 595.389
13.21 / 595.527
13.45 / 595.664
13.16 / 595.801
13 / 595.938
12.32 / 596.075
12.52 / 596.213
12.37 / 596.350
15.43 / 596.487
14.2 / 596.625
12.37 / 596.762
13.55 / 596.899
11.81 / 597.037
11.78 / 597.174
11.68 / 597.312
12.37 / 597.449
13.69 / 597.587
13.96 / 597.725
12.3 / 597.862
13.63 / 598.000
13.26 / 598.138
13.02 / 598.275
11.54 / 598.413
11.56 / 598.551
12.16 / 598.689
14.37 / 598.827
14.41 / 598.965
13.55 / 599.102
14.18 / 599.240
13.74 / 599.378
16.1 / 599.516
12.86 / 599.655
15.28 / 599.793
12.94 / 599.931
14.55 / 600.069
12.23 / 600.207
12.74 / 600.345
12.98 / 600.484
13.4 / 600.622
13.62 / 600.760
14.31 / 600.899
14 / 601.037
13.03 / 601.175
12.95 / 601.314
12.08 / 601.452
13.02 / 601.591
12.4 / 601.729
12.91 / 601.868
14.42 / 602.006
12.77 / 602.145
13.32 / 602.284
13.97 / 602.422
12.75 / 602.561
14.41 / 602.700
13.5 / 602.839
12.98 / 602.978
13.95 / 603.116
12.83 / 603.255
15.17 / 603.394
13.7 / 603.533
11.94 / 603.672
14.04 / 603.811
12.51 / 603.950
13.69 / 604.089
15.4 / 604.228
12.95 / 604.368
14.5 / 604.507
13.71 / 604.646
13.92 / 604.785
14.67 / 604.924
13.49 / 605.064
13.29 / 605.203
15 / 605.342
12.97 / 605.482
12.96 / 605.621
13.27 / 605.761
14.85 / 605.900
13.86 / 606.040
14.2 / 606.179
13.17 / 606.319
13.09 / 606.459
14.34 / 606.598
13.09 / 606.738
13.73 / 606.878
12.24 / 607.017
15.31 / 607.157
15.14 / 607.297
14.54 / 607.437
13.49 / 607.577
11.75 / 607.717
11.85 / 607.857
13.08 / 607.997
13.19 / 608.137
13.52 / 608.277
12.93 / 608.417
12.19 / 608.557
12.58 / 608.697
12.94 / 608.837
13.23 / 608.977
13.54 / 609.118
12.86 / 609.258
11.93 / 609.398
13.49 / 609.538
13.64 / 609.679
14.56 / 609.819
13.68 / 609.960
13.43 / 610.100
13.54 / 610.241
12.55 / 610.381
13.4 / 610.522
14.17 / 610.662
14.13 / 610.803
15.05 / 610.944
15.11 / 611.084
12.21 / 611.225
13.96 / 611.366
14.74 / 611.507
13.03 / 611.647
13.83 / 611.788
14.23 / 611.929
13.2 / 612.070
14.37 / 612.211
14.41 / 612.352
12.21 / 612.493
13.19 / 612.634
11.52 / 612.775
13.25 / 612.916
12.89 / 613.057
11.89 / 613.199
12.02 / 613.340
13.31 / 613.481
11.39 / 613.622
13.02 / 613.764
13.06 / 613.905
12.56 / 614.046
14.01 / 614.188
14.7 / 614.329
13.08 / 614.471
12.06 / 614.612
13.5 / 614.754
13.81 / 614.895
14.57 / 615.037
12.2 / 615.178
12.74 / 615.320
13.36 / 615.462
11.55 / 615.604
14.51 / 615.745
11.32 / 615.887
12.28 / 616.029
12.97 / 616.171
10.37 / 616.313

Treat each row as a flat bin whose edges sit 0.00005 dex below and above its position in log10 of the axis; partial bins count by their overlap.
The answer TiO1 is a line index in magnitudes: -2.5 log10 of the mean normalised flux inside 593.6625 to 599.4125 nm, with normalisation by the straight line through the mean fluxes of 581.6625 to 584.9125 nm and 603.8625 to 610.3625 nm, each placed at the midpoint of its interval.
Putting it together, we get 0.05 mag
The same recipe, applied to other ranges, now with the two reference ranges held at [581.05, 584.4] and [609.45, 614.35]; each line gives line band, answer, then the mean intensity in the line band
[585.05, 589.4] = 0.09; 12.9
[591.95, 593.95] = 0.05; 13.3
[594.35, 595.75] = 0.03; 13.4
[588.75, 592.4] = 0.17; 11.9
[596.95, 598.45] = 0.09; 12.7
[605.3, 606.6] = -0.01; 13.7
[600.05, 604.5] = 0.02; 13.4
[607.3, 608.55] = 0.03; 13.1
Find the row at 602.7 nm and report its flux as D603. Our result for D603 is 14.41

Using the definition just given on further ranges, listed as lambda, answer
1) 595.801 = 13.16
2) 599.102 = 13.55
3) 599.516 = 16.1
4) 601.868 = 12.91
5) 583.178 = 12.42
